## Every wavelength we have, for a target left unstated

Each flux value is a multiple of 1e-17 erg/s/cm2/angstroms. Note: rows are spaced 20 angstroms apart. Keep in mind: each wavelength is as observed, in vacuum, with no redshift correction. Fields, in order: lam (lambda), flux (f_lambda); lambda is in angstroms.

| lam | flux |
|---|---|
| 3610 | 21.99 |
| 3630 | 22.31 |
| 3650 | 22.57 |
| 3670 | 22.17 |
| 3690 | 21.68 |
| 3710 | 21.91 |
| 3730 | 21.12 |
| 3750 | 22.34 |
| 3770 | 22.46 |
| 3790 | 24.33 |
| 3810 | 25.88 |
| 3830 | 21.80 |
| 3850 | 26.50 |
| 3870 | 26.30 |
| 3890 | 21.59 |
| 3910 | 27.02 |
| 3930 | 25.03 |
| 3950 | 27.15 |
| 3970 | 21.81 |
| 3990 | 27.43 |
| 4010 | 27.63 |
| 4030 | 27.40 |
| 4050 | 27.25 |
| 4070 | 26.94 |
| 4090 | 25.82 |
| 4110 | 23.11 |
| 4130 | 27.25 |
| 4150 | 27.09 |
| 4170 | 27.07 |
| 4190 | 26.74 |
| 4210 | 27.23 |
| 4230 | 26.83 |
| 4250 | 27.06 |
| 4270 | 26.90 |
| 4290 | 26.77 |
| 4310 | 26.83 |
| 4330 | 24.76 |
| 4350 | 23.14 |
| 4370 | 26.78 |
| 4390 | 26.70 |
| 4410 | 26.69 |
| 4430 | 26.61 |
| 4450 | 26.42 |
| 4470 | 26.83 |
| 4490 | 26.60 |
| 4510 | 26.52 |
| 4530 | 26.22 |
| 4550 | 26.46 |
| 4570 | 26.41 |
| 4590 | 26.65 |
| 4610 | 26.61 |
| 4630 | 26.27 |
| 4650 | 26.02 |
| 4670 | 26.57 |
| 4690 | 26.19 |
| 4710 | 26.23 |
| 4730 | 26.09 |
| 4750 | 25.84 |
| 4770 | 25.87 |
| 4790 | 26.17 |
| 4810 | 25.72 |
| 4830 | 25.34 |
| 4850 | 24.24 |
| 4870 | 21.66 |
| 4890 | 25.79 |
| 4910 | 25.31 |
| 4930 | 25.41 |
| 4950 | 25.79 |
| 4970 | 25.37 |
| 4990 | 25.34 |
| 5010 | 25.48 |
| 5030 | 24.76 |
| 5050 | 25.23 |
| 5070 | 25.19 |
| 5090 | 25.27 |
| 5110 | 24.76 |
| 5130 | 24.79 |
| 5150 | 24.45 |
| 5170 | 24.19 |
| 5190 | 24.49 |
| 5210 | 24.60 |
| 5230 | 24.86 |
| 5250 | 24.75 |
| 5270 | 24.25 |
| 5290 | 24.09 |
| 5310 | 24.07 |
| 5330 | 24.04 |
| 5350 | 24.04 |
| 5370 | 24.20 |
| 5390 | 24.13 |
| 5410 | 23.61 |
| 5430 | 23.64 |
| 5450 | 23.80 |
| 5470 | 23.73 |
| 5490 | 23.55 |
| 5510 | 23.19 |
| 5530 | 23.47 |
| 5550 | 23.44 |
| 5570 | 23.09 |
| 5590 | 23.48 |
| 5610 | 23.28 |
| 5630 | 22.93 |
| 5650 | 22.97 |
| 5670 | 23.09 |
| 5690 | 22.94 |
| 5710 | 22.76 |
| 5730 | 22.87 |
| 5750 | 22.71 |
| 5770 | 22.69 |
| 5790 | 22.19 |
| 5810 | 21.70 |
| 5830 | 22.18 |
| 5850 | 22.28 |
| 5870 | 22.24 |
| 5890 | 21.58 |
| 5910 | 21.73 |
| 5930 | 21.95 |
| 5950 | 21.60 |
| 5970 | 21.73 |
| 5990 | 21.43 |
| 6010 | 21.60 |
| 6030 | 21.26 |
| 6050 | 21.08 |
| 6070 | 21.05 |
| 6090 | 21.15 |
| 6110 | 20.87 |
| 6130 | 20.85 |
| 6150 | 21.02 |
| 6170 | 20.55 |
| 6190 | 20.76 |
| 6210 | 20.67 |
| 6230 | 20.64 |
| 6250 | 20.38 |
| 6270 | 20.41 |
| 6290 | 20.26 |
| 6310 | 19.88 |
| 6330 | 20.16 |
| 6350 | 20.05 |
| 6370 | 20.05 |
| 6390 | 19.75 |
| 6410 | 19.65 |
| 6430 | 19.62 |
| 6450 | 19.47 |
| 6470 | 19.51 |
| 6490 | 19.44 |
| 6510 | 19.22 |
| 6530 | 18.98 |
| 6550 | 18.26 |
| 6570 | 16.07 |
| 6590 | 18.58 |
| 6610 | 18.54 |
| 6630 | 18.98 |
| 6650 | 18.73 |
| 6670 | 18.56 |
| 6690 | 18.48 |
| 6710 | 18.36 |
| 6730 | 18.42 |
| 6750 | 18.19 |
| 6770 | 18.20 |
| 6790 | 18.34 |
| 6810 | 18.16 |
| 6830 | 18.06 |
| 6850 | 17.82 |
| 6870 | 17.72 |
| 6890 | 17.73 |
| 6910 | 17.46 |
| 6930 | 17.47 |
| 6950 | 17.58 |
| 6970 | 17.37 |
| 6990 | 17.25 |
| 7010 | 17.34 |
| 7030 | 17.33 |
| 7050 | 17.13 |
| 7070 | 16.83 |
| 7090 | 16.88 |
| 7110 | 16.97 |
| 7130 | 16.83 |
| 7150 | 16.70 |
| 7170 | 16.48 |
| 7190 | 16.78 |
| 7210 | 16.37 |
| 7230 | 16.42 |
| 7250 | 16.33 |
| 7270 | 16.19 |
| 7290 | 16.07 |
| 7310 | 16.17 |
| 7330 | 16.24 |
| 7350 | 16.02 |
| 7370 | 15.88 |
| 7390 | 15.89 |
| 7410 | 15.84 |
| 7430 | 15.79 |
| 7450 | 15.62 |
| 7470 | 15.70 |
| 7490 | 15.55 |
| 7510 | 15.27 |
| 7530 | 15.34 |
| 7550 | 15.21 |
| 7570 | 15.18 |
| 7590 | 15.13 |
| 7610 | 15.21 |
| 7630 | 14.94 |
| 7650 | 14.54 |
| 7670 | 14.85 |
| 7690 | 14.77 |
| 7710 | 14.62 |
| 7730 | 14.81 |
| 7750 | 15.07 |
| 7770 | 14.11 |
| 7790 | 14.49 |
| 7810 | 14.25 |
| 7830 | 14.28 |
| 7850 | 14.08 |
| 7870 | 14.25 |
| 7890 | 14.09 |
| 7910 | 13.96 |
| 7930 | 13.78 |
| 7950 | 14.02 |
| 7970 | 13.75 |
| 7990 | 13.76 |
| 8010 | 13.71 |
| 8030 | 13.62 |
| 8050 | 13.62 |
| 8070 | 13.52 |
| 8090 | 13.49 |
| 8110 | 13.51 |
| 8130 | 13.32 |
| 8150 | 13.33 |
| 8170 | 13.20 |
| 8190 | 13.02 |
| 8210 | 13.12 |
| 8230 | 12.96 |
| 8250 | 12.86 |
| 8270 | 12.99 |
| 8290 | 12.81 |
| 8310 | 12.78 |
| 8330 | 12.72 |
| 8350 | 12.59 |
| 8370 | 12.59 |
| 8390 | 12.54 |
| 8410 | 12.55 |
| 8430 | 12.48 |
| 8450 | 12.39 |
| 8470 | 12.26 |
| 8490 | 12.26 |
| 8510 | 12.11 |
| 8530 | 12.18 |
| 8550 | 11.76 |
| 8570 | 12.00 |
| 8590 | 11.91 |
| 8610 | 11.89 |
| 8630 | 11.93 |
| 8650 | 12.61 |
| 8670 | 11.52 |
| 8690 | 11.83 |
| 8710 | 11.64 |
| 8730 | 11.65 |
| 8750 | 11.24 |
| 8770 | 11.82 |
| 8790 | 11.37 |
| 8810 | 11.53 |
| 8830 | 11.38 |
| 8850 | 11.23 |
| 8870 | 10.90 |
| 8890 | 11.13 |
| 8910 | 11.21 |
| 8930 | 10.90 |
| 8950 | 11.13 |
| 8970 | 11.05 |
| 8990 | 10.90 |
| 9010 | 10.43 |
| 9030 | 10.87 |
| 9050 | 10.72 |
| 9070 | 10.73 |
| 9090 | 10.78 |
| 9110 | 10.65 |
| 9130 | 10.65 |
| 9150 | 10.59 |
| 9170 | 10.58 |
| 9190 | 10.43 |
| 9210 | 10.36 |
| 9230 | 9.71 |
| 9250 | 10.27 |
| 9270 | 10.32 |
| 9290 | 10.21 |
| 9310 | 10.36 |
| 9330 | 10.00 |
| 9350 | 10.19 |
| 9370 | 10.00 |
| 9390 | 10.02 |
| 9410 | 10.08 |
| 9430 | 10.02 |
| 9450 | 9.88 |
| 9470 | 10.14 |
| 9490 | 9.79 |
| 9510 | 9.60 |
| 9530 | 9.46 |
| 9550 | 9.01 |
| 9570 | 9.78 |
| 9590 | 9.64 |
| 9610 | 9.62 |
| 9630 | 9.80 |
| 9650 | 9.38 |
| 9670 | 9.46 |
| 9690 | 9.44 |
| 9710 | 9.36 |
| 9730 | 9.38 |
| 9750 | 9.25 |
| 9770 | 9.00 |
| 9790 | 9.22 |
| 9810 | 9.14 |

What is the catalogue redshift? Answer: 0.000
